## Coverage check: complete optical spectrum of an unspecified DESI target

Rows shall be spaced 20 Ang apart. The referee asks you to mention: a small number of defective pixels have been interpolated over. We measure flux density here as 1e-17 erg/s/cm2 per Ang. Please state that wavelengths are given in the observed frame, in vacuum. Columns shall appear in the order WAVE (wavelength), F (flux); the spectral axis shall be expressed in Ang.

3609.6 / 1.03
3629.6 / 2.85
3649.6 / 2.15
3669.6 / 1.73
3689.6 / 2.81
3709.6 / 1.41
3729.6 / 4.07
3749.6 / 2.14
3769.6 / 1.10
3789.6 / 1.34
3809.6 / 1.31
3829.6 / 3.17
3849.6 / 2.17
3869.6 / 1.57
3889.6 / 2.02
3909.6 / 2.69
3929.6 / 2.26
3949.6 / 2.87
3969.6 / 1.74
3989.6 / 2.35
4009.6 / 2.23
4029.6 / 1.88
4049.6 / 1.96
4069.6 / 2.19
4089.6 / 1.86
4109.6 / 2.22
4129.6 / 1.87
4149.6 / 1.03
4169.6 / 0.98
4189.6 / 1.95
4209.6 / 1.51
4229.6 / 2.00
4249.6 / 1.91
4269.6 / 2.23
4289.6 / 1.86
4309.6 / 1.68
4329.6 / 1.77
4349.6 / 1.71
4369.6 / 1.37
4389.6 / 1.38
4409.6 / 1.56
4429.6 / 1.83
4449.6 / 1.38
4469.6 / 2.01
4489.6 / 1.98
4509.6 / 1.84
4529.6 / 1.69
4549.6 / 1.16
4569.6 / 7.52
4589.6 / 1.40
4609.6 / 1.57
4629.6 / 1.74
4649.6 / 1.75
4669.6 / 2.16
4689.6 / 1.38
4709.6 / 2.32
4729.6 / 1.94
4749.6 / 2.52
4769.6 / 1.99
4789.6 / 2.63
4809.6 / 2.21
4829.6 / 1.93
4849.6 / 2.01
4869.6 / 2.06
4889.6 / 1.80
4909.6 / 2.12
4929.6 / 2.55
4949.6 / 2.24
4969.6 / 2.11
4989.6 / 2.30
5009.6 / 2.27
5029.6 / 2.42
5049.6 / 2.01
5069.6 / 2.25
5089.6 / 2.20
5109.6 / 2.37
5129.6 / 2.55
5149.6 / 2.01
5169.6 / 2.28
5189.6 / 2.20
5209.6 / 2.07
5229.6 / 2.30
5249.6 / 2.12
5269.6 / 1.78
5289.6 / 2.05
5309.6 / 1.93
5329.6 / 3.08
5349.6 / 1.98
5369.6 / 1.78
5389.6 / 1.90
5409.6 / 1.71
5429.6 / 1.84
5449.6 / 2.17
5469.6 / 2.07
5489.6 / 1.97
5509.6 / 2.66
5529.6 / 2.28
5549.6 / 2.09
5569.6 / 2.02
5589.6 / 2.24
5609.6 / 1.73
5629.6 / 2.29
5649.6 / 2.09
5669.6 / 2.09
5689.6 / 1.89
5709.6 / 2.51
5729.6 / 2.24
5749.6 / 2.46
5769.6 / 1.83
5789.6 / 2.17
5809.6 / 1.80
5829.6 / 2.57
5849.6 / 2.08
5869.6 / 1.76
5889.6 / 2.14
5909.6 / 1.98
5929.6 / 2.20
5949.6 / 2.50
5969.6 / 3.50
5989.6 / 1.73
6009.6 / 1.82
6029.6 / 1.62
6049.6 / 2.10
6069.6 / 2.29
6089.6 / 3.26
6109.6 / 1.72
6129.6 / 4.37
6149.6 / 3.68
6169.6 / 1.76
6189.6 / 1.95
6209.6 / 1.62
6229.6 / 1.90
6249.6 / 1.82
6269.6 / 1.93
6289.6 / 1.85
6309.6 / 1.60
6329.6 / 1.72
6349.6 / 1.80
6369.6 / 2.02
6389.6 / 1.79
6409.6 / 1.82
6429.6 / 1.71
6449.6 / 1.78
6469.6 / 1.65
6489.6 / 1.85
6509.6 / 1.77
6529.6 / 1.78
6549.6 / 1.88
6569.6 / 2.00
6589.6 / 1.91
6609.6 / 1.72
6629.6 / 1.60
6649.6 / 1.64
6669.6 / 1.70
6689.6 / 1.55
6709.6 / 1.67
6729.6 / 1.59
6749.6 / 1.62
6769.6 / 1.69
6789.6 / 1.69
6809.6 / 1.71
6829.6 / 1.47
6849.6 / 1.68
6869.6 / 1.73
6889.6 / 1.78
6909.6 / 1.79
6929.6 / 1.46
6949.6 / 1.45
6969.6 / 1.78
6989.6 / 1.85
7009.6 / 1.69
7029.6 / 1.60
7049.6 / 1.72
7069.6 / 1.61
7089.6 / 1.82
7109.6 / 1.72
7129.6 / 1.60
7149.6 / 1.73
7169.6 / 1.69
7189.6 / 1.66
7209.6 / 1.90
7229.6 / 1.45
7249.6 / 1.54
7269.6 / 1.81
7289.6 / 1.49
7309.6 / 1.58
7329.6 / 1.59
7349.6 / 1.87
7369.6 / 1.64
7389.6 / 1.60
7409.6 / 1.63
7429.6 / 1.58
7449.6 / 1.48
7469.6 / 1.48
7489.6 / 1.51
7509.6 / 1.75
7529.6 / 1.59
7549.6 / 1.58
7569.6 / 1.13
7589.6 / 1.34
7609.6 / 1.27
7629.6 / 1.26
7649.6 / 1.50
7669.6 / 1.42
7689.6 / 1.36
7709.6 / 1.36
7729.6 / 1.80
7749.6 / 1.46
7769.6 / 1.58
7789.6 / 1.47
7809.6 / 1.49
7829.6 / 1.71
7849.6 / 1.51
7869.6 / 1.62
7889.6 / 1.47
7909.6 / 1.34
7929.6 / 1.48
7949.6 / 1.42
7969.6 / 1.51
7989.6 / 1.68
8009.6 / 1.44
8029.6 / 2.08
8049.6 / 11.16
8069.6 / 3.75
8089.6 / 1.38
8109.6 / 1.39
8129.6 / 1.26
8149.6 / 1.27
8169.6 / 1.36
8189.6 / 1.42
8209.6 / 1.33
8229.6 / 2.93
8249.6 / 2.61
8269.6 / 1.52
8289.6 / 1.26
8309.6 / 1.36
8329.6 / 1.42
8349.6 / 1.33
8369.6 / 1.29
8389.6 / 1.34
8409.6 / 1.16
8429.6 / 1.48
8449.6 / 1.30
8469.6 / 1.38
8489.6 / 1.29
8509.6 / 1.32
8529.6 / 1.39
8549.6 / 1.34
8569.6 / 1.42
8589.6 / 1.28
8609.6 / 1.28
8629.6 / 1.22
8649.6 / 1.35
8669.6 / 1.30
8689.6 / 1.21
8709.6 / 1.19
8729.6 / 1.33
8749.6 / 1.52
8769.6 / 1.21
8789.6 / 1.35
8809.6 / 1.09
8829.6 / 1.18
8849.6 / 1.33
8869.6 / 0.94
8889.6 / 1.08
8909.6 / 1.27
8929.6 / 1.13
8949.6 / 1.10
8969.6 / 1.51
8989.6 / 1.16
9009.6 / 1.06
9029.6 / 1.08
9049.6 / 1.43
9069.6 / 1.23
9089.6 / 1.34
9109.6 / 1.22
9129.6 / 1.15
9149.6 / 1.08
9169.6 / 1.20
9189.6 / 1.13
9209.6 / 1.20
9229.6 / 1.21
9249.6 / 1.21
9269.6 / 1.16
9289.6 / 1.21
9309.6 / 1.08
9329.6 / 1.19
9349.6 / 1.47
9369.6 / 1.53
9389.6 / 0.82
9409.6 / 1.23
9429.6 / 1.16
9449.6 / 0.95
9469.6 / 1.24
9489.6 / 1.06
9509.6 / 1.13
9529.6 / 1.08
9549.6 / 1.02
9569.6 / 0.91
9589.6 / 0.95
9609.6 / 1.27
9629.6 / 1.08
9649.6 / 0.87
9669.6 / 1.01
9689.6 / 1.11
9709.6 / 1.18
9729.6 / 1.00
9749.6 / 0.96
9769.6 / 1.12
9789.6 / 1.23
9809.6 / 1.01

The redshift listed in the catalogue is 0.226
